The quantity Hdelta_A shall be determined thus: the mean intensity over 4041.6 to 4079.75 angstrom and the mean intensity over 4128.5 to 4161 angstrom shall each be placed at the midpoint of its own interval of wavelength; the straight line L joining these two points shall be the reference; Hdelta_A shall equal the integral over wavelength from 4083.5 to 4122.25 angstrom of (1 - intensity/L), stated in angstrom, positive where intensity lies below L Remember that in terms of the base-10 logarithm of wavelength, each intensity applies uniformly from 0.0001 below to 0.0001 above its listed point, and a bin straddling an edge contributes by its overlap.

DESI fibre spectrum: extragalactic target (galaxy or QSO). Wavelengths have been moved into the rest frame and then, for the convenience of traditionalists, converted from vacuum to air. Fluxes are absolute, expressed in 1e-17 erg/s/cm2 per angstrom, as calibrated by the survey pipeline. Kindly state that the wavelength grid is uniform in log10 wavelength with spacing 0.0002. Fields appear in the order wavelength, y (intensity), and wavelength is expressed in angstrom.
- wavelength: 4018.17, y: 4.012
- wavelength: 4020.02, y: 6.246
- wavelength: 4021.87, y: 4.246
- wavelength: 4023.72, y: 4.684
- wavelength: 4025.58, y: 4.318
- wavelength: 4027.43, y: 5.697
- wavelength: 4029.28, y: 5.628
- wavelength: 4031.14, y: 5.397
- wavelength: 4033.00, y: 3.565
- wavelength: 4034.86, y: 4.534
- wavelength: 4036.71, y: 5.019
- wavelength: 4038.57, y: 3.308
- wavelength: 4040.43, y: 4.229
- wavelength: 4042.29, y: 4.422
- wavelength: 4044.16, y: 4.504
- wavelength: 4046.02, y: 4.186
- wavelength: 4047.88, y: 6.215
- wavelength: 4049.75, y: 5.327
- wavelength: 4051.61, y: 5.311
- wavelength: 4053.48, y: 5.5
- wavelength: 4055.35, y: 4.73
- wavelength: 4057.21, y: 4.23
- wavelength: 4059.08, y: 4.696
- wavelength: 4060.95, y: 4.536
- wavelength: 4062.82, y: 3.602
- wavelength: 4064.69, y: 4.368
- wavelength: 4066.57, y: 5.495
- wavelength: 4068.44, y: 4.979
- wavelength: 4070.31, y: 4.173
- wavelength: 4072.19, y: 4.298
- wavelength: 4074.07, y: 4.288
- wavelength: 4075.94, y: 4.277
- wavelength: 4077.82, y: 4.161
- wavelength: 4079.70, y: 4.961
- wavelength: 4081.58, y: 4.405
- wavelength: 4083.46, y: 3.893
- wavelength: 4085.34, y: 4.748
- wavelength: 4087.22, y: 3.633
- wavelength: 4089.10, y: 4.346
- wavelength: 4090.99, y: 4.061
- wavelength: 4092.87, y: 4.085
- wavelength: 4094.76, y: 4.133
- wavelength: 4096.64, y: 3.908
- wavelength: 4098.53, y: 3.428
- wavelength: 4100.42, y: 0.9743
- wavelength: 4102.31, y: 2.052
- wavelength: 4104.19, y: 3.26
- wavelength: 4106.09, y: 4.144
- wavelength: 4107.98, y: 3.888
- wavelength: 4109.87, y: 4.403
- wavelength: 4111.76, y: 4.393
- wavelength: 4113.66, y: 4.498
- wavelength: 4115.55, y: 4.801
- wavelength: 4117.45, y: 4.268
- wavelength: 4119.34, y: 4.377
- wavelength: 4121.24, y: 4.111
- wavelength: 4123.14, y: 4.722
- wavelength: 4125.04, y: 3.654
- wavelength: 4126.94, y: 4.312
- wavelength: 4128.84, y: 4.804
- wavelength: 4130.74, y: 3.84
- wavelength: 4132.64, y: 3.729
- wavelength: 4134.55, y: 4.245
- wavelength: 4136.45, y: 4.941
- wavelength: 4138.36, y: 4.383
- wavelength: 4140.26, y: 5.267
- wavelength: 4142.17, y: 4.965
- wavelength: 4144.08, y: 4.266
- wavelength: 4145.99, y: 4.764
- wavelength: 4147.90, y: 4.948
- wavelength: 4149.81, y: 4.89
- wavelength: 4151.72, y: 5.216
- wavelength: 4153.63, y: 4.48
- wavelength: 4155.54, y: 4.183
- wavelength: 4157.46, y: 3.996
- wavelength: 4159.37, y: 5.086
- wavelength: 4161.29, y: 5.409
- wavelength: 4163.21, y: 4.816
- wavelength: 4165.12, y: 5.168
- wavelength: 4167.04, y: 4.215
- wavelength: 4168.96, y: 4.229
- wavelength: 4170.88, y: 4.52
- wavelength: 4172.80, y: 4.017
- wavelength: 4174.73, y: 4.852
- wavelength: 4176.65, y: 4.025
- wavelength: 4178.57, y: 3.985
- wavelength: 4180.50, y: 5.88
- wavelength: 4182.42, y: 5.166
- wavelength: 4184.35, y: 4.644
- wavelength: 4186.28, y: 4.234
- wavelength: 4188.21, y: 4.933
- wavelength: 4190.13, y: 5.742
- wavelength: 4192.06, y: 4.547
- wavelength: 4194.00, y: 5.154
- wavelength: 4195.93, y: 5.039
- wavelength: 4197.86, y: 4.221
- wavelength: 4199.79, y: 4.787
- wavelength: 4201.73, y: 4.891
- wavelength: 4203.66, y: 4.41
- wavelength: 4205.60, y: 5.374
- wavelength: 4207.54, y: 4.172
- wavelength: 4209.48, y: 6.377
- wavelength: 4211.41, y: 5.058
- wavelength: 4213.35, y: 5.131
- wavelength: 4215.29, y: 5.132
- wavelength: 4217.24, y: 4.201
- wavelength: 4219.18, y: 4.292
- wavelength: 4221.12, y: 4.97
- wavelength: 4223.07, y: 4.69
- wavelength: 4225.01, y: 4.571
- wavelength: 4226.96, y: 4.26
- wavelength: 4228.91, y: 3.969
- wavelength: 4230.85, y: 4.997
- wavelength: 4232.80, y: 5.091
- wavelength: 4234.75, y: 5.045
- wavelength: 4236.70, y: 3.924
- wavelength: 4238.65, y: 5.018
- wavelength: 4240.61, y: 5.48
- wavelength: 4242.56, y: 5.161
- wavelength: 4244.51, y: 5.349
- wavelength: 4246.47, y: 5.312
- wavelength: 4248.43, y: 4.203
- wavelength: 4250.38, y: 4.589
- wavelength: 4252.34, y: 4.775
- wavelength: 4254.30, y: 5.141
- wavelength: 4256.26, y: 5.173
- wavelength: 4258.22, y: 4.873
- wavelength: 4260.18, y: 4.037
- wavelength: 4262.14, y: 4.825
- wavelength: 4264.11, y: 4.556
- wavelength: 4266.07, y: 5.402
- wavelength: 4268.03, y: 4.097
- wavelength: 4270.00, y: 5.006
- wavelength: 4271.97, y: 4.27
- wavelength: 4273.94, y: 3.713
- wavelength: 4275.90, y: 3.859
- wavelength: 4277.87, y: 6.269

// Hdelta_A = 6.3 angstrom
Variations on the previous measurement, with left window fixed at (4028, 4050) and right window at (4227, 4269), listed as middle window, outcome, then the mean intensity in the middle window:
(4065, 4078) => 0.5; 4.54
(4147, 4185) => 0.6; 4.69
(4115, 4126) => 1.0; 4.3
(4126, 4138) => 1.1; 4.32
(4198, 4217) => -0.8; 4.97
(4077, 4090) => 1.1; 4.31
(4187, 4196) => -0.6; 5.06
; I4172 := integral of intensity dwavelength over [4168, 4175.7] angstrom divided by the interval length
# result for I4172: 4.4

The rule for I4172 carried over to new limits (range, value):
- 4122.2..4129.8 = 4.37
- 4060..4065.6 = 4.17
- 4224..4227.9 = 4.42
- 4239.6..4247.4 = 5.32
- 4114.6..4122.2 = 4.39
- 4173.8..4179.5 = 4.29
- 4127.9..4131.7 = 4.32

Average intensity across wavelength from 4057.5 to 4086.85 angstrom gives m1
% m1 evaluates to 4.44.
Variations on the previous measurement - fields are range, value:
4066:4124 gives 4.09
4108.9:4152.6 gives 4.51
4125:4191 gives 4.64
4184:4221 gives 4.87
